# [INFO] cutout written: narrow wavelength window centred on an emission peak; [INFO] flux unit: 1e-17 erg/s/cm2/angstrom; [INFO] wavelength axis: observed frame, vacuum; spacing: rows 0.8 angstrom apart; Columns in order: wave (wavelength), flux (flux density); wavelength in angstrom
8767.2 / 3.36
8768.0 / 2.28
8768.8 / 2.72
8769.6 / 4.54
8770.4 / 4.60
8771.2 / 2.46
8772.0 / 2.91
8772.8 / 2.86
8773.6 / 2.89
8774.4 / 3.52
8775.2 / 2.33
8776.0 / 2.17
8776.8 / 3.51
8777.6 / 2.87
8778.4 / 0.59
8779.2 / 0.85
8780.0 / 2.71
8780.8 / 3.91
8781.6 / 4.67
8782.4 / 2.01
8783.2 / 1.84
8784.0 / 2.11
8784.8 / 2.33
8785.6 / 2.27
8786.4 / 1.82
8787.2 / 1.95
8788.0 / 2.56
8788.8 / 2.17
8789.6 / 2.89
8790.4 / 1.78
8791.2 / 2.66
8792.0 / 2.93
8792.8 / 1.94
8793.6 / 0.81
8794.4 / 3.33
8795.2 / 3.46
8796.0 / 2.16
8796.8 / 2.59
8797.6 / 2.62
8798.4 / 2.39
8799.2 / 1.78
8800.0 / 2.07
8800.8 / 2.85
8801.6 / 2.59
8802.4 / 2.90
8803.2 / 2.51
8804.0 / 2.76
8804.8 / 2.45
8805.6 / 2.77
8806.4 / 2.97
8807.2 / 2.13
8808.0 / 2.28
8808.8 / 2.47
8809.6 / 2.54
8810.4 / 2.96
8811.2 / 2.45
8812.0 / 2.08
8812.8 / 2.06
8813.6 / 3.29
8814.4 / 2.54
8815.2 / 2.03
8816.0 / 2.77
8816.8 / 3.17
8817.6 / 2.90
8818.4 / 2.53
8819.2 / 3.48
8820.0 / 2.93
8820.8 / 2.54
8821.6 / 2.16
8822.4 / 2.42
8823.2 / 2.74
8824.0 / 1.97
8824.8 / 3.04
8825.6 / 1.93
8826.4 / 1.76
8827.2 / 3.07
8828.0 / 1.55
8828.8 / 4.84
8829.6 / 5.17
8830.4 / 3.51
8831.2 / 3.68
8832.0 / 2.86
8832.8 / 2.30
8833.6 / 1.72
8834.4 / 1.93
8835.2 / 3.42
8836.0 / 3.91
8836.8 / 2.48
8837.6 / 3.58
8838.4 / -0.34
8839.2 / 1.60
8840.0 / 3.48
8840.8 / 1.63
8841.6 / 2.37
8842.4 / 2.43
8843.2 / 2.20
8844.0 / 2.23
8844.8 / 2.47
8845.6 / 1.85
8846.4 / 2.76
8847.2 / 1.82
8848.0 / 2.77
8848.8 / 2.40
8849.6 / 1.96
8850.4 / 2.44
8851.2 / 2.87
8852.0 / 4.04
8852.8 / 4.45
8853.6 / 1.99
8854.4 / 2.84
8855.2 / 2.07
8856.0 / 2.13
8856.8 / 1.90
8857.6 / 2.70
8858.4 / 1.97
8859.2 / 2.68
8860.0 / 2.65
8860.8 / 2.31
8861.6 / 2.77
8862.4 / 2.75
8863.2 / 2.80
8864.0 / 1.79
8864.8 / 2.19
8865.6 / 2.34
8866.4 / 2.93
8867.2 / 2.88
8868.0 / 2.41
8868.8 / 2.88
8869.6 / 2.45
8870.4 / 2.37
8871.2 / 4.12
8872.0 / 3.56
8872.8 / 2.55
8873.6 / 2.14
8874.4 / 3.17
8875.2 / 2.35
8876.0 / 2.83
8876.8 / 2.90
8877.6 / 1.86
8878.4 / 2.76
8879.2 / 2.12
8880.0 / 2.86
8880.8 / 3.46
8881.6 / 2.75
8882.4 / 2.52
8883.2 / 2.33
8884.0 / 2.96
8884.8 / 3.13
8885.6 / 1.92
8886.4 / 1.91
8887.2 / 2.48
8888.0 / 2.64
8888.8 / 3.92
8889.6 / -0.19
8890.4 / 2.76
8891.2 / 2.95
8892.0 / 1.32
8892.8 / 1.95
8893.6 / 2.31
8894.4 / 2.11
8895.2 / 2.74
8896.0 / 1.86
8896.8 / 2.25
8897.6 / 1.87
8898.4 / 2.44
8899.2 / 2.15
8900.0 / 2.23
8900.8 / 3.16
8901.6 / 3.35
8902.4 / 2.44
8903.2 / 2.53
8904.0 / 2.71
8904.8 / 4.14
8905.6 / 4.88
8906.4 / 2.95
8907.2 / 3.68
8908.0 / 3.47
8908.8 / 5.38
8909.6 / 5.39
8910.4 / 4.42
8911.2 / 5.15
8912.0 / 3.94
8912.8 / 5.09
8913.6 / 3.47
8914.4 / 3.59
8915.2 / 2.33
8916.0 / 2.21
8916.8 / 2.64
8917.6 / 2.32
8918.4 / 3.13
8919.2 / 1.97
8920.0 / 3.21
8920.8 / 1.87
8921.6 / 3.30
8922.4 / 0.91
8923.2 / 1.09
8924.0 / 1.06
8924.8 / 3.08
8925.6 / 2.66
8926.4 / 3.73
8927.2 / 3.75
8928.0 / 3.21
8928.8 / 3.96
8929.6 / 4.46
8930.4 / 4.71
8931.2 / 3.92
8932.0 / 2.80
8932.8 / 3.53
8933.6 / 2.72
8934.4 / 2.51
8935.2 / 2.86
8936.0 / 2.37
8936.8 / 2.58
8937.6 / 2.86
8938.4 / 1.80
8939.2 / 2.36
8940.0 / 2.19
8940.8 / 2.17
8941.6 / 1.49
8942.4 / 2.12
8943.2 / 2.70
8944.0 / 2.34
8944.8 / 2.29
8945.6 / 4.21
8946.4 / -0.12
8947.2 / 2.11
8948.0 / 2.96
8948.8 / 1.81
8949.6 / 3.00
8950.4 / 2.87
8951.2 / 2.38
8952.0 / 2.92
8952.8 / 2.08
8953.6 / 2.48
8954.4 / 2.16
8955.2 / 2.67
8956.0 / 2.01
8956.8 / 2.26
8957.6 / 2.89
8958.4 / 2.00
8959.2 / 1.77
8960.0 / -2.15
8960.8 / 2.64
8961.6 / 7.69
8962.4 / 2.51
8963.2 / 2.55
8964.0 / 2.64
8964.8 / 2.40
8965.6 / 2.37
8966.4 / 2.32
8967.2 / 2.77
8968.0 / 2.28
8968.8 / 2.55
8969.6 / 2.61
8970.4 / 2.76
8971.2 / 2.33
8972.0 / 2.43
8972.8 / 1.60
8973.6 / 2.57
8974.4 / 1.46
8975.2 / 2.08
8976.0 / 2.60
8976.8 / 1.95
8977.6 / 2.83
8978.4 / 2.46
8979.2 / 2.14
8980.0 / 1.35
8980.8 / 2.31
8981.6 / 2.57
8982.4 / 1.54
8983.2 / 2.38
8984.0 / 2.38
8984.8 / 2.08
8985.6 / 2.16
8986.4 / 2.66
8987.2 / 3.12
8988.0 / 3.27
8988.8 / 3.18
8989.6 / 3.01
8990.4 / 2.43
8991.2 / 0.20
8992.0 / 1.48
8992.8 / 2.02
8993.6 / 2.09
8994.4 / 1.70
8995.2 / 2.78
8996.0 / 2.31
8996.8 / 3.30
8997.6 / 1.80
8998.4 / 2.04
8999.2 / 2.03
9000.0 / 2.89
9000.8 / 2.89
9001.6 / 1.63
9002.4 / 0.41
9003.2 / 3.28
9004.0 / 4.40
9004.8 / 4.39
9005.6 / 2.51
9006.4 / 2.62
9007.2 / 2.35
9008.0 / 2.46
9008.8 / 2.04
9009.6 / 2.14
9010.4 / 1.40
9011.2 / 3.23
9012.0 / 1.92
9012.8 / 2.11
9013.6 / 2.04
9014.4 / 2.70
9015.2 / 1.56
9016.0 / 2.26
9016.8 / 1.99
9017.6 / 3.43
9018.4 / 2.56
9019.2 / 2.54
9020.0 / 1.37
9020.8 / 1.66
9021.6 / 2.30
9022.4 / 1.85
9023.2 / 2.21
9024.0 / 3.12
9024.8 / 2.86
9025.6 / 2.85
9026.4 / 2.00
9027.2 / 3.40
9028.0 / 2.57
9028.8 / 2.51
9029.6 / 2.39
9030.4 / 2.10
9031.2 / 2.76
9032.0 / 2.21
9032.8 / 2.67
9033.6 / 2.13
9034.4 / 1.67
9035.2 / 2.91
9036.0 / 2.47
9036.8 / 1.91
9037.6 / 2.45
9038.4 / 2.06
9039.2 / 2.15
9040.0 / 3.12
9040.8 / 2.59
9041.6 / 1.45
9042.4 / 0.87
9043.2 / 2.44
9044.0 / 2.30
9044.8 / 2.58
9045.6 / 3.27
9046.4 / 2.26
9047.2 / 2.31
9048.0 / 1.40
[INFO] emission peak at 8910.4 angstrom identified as [S II] 6716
